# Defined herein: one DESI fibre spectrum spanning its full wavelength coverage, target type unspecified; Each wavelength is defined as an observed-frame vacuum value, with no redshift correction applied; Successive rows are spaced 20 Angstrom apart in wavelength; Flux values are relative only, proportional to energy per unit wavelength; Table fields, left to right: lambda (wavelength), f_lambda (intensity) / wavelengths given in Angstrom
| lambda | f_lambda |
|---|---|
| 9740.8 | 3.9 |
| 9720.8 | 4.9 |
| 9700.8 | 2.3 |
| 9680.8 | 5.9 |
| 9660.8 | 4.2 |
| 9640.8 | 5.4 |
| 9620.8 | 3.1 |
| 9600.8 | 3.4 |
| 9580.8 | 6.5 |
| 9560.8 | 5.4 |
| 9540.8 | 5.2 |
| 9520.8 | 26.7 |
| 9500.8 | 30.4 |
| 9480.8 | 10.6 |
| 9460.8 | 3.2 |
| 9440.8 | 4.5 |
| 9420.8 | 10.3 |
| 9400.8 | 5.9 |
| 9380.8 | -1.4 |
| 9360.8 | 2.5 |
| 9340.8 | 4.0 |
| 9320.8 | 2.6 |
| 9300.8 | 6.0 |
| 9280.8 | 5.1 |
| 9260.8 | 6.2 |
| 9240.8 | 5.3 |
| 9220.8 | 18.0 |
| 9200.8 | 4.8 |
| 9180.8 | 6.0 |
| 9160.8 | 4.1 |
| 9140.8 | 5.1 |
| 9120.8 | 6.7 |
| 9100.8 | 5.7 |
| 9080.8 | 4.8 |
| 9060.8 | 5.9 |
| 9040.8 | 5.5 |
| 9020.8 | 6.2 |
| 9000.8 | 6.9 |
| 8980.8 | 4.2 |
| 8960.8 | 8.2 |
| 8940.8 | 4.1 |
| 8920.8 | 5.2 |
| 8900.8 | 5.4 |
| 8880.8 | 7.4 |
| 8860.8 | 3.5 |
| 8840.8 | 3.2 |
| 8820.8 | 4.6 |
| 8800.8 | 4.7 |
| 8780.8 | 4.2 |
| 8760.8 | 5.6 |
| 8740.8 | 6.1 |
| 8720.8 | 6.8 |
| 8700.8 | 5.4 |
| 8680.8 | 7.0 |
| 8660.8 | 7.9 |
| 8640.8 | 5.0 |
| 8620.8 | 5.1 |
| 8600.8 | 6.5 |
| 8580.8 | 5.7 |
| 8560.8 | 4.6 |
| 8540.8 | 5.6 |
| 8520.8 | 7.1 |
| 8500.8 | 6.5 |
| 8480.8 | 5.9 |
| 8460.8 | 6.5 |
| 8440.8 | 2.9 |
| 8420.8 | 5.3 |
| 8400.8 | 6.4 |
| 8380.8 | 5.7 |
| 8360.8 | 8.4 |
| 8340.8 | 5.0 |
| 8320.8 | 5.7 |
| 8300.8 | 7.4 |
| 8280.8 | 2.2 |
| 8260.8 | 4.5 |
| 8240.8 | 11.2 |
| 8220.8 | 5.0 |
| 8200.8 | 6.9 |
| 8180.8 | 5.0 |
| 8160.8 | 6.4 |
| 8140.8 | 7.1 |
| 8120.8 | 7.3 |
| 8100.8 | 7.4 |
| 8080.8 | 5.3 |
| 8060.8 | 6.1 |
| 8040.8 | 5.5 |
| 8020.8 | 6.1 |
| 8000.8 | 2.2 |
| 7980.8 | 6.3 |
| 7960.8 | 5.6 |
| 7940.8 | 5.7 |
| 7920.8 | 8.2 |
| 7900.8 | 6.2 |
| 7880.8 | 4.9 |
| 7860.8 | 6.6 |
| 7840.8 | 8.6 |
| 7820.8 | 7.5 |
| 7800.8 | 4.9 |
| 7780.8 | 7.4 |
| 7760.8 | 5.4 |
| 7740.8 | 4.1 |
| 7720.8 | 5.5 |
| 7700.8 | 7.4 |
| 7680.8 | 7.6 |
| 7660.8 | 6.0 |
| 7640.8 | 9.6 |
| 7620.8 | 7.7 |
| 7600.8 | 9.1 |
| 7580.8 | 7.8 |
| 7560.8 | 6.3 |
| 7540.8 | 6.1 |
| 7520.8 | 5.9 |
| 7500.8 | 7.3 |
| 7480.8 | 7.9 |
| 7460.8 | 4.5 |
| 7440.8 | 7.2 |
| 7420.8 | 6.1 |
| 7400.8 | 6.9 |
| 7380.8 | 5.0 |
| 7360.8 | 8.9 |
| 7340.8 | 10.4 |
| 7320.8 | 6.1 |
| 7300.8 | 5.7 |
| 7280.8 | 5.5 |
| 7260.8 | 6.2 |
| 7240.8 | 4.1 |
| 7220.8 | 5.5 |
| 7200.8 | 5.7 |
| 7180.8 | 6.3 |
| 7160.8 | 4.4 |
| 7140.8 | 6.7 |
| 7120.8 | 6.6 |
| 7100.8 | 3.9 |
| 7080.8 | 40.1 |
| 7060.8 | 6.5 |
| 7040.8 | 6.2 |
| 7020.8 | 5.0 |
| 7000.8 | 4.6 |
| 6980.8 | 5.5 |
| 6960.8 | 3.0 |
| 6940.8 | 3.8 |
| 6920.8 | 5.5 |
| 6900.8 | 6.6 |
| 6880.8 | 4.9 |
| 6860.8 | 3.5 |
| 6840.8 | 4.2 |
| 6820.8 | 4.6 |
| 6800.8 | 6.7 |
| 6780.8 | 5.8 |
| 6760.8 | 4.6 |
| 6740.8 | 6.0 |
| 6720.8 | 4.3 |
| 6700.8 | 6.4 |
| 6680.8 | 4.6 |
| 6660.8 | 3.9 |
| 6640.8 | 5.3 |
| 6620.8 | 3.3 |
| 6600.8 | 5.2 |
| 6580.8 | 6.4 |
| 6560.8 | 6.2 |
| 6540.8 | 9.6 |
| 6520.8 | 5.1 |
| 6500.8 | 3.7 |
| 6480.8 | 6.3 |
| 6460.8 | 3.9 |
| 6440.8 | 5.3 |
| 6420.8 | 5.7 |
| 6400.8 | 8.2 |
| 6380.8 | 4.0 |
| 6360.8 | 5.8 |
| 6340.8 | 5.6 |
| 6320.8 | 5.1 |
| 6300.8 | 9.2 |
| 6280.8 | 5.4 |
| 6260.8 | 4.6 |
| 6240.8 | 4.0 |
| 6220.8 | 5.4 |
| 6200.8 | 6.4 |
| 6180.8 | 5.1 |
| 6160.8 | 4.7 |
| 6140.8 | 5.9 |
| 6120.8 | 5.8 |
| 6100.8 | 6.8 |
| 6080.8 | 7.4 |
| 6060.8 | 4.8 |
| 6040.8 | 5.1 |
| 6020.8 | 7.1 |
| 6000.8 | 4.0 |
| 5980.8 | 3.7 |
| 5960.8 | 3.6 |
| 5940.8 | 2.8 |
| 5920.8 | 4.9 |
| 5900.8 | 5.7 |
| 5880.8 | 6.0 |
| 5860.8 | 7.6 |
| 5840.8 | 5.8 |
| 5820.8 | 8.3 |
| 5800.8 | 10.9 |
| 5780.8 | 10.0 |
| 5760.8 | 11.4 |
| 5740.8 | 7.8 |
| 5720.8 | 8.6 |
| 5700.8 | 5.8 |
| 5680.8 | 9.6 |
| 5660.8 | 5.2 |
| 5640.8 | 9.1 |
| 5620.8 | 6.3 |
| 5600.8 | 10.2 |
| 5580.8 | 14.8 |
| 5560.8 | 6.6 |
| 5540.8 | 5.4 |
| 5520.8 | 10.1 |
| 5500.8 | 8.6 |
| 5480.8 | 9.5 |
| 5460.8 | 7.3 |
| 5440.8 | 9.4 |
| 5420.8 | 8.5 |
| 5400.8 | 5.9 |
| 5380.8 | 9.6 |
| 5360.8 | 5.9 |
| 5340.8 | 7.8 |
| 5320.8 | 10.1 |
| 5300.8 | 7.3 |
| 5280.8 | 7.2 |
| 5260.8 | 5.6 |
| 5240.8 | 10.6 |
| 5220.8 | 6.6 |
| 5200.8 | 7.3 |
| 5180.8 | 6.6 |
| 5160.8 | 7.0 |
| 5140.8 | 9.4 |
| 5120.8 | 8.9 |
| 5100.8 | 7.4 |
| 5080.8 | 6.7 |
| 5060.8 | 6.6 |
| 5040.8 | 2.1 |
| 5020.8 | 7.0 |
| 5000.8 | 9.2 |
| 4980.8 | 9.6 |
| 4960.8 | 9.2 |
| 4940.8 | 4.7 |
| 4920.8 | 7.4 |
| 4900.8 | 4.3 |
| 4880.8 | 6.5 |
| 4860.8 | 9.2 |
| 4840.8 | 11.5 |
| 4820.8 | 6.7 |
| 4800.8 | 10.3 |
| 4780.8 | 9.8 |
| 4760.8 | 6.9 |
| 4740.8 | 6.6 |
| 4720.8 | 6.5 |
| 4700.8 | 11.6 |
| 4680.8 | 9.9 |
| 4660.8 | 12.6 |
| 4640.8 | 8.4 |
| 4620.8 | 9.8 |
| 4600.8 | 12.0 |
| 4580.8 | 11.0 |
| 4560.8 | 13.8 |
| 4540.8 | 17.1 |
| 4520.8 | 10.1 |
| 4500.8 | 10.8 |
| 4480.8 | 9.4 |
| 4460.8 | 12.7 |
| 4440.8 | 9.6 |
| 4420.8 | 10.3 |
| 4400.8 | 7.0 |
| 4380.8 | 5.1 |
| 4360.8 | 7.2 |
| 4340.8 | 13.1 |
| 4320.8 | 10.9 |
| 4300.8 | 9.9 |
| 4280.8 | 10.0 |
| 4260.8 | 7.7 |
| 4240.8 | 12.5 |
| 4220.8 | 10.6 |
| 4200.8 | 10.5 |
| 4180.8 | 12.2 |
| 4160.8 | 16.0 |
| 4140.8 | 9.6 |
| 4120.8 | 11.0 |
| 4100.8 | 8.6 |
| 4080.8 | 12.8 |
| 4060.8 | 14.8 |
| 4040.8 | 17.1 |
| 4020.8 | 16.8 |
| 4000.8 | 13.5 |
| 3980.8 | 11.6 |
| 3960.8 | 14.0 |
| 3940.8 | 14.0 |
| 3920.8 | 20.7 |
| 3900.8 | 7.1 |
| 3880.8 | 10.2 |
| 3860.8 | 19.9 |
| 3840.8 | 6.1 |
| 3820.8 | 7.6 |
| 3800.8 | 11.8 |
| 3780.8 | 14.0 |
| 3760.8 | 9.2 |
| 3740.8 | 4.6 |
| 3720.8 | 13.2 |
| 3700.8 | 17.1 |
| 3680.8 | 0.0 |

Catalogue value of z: 0.90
